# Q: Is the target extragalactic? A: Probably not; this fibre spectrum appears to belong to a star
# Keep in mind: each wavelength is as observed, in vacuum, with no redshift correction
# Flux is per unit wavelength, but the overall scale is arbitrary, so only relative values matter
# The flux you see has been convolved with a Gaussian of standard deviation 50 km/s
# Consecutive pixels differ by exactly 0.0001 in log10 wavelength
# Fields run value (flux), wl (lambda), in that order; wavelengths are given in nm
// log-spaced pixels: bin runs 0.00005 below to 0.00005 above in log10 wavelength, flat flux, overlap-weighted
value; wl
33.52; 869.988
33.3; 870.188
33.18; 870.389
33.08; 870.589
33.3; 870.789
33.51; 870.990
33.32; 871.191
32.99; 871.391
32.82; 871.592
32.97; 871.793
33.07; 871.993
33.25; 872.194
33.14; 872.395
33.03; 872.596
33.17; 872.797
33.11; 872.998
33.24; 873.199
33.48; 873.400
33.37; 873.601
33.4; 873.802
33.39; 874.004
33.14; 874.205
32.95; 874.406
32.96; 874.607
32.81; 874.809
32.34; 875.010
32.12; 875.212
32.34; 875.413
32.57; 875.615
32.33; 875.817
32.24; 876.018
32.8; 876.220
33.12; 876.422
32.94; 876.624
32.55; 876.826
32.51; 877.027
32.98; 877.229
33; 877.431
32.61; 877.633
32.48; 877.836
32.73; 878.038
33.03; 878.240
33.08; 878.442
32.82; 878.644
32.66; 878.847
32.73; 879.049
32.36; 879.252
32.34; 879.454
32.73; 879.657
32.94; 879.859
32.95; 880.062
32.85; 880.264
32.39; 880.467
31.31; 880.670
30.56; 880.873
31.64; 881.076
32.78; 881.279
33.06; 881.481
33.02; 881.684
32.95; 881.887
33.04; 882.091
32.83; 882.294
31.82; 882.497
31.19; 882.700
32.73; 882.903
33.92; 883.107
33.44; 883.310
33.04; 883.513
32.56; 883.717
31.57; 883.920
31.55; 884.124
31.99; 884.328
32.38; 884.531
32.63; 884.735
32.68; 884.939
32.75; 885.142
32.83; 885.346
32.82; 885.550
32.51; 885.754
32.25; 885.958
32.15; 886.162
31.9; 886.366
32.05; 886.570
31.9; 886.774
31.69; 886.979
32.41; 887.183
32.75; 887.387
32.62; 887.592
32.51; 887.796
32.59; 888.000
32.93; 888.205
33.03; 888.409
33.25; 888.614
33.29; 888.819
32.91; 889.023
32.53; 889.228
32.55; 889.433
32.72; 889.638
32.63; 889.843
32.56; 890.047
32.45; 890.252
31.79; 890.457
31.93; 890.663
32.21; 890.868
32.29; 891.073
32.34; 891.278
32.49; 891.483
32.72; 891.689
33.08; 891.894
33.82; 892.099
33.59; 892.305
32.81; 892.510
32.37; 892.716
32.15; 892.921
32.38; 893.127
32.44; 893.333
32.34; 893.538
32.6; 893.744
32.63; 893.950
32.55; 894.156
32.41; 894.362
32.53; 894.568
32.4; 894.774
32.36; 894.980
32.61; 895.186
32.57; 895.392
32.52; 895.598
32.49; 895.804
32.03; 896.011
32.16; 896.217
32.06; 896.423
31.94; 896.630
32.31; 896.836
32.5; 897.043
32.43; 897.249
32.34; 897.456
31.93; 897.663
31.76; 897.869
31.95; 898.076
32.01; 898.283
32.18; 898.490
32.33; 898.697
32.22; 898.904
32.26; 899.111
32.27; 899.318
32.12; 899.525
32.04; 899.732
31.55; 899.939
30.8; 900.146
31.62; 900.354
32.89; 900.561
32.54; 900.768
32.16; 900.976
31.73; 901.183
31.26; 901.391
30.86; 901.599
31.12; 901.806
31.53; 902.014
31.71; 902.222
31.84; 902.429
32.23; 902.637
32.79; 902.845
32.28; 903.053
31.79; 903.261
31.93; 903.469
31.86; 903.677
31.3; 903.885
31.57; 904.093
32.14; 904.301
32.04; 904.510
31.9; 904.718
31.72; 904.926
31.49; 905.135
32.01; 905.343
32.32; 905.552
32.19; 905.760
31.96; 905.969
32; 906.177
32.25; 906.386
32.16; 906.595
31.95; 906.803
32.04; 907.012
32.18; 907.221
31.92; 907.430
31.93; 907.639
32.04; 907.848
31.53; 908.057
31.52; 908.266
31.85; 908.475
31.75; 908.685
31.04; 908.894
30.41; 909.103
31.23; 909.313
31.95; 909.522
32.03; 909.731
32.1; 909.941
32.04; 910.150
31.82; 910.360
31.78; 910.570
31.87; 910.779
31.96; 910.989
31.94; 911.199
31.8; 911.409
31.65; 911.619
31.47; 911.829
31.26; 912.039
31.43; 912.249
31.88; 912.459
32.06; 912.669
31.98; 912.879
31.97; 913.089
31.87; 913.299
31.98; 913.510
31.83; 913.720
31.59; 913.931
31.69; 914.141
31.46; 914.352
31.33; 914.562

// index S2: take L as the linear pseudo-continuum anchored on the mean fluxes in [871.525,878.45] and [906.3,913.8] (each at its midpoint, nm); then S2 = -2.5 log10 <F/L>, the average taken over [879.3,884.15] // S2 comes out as 0.006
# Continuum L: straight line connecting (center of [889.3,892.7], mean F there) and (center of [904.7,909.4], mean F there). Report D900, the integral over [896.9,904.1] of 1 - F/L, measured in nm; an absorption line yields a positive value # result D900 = 0.04 nm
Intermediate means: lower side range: 32.6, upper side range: 31.8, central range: 31.9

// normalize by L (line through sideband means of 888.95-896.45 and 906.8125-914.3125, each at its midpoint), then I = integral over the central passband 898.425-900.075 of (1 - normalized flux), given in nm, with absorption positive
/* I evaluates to 0.01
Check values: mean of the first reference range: 32.5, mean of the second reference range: 31.7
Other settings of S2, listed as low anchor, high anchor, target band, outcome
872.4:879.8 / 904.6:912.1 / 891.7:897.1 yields -0.009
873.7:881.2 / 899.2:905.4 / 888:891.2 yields -0.012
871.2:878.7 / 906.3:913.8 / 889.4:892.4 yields -0.007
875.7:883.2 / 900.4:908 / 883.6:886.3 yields 0.003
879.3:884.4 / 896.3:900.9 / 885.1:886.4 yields -0.003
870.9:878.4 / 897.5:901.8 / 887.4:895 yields -0.012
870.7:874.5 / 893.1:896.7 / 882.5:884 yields 0.007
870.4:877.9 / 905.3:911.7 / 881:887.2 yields 0.005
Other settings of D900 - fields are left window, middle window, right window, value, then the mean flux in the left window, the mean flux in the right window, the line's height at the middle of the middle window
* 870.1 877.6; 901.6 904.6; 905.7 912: 0.02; 33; 31.8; 32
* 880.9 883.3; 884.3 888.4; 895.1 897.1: 0.01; 32.6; 32.3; 32.5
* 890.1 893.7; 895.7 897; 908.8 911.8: 0.01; 32.5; 31.7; 32.3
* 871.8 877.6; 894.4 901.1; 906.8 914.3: 0.00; 32.9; 31.8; 32.2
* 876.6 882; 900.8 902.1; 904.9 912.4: 0.02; 32.6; 31.8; 32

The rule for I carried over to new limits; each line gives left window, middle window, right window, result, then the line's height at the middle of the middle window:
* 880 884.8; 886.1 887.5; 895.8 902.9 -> 0.01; 32.3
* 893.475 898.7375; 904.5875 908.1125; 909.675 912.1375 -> 0.00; 32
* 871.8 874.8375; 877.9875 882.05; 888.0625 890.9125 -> 0.05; 32.9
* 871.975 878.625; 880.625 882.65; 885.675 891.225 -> 0.02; 32.7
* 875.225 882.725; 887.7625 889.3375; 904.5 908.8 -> -0.03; 32.3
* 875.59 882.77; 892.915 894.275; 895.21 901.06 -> -0.01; 32.2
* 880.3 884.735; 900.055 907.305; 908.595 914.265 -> 0.00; 31.9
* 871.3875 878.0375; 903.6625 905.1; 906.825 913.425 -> 0.01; 31.9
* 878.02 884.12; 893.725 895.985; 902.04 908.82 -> -0.02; 32.2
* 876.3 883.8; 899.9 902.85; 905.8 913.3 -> 0.03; 32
